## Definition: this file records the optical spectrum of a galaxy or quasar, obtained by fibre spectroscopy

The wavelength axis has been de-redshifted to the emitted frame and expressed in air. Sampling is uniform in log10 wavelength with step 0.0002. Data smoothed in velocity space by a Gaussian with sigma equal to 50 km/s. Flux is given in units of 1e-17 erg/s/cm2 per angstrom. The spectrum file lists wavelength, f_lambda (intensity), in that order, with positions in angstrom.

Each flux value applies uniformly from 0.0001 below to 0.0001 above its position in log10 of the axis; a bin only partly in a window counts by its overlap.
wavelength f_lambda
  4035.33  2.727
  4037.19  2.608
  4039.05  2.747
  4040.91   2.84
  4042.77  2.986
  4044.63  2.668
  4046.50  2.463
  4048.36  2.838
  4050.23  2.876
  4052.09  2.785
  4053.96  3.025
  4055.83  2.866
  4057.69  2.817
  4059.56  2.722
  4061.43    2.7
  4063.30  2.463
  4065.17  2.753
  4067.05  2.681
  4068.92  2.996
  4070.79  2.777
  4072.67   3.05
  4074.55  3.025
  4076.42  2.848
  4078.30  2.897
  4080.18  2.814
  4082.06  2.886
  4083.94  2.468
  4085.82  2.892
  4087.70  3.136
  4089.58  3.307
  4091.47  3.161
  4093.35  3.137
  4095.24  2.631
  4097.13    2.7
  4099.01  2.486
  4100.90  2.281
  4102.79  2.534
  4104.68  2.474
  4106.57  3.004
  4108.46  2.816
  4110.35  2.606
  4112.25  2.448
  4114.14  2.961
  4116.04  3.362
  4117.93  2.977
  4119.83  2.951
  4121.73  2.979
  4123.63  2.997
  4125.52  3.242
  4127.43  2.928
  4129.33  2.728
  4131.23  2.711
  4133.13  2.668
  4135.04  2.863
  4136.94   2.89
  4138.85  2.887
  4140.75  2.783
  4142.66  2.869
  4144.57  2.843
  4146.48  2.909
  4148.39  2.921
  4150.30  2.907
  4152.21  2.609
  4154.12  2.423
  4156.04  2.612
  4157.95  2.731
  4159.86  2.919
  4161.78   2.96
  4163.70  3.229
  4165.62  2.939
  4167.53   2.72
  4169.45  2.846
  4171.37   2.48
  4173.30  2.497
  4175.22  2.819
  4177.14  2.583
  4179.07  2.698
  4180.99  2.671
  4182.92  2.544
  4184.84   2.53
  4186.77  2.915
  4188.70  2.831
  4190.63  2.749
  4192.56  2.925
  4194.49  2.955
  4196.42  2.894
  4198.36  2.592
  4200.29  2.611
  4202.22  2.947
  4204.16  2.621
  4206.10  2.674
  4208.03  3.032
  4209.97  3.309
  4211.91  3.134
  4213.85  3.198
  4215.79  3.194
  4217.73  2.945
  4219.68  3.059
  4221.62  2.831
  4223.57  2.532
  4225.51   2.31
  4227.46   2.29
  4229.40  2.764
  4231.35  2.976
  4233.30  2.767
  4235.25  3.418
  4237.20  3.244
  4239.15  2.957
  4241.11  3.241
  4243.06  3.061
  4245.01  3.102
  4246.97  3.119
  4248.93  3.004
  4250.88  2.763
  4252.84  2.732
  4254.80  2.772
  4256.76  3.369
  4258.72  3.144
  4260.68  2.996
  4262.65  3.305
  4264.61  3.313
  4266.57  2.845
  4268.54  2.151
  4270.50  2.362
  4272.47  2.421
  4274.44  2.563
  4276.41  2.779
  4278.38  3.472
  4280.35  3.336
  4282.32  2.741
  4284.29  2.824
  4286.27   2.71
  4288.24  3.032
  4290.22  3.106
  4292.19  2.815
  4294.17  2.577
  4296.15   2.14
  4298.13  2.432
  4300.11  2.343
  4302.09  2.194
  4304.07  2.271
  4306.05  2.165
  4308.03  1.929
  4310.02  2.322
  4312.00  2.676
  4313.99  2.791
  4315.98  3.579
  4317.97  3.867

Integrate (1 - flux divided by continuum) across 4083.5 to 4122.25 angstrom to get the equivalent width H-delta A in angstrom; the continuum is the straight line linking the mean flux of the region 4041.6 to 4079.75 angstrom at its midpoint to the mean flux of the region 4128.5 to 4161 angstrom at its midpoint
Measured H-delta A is -0.4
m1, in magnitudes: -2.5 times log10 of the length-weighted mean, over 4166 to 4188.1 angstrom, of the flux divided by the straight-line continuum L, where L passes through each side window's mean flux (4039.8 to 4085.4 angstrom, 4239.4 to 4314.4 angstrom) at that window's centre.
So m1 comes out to 0.04 mag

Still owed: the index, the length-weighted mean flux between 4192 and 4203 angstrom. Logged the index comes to 2.82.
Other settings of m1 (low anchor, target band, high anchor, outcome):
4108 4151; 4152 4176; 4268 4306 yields 0.028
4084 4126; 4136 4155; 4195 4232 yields 0.017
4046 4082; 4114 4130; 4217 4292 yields -0.066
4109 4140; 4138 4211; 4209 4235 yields 0.037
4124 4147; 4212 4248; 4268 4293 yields -0.047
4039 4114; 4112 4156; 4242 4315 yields -0.033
